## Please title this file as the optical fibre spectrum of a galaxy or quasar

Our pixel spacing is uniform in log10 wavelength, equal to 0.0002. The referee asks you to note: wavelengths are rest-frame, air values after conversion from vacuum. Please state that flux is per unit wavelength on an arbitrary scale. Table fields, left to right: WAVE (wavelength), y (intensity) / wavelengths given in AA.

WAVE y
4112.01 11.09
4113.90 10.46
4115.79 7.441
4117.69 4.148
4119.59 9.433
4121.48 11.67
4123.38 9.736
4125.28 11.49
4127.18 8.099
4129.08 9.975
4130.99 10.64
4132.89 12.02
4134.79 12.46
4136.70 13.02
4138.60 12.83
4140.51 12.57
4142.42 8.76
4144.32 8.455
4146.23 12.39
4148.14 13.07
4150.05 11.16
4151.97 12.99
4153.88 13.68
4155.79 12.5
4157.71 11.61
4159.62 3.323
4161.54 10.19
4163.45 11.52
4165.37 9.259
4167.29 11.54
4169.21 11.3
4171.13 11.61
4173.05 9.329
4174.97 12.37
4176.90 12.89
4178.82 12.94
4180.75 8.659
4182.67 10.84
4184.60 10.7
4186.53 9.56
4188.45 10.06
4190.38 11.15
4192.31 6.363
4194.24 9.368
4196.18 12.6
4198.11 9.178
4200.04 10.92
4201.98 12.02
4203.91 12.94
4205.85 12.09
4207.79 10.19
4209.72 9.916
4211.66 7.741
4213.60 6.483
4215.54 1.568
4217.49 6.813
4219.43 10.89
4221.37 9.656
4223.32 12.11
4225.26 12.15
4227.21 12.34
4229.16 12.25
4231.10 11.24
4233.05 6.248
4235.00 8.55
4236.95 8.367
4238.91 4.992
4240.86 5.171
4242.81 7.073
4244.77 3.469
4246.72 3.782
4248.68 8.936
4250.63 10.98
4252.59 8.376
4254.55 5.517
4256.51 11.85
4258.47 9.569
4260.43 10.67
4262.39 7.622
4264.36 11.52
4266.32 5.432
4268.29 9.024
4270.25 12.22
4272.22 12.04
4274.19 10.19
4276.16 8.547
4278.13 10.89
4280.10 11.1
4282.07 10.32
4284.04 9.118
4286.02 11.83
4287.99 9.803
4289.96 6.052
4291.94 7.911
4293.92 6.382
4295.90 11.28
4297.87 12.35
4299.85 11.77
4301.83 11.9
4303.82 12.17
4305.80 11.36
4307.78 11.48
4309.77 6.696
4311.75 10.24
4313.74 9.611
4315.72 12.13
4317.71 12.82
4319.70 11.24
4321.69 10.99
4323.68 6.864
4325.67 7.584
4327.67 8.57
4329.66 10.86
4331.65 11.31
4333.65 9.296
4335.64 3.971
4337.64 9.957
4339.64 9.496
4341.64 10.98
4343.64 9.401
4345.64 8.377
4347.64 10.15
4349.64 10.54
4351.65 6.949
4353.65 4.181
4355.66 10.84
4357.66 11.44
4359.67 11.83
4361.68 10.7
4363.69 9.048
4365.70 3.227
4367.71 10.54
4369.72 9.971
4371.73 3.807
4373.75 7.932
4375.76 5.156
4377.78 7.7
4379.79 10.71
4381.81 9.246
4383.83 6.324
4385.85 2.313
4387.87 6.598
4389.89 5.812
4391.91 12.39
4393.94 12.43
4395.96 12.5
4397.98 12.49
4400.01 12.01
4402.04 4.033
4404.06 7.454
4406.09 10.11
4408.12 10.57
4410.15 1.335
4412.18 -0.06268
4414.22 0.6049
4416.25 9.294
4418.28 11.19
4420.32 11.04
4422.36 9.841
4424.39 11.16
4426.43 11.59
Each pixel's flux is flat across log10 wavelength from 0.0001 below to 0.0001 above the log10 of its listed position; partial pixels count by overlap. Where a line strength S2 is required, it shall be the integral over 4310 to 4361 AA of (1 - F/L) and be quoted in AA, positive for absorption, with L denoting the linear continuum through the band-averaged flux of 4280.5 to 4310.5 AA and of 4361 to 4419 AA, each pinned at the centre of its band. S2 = -2.6 AA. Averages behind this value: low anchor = 10.1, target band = 9.55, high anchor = 7.74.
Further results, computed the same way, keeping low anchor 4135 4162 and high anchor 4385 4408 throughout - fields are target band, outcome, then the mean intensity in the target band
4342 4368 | 1.1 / 9.02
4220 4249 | 5.7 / 8.44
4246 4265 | 2.5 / 8.9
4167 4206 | 0.2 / 10.8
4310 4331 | -0.6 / 9.99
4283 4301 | 0.6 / 9.64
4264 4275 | 0.2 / 9.99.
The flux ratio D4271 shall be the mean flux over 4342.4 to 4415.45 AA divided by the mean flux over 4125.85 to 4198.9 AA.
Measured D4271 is 0.74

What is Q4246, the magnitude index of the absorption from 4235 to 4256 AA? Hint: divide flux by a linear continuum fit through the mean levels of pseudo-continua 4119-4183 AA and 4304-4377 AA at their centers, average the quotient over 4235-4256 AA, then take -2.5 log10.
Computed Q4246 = 0.42 mag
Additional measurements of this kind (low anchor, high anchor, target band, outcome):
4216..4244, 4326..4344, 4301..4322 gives -0.19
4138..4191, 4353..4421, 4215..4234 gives 0.05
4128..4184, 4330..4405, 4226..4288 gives 0.11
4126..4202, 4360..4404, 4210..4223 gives 0.33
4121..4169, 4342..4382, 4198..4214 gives 0.00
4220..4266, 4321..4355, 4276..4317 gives -0.16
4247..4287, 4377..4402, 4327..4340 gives 0.03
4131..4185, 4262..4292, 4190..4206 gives 0.00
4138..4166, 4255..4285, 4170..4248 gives 0.12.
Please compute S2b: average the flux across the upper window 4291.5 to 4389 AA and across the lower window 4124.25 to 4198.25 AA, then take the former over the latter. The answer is 0.8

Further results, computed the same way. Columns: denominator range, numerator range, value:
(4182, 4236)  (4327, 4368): 0.92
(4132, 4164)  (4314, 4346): 0.85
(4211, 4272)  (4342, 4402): 1.02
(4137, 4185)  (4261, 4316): 0.90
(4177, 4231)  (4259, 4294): 0.94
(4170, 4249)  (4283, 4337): 1.05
